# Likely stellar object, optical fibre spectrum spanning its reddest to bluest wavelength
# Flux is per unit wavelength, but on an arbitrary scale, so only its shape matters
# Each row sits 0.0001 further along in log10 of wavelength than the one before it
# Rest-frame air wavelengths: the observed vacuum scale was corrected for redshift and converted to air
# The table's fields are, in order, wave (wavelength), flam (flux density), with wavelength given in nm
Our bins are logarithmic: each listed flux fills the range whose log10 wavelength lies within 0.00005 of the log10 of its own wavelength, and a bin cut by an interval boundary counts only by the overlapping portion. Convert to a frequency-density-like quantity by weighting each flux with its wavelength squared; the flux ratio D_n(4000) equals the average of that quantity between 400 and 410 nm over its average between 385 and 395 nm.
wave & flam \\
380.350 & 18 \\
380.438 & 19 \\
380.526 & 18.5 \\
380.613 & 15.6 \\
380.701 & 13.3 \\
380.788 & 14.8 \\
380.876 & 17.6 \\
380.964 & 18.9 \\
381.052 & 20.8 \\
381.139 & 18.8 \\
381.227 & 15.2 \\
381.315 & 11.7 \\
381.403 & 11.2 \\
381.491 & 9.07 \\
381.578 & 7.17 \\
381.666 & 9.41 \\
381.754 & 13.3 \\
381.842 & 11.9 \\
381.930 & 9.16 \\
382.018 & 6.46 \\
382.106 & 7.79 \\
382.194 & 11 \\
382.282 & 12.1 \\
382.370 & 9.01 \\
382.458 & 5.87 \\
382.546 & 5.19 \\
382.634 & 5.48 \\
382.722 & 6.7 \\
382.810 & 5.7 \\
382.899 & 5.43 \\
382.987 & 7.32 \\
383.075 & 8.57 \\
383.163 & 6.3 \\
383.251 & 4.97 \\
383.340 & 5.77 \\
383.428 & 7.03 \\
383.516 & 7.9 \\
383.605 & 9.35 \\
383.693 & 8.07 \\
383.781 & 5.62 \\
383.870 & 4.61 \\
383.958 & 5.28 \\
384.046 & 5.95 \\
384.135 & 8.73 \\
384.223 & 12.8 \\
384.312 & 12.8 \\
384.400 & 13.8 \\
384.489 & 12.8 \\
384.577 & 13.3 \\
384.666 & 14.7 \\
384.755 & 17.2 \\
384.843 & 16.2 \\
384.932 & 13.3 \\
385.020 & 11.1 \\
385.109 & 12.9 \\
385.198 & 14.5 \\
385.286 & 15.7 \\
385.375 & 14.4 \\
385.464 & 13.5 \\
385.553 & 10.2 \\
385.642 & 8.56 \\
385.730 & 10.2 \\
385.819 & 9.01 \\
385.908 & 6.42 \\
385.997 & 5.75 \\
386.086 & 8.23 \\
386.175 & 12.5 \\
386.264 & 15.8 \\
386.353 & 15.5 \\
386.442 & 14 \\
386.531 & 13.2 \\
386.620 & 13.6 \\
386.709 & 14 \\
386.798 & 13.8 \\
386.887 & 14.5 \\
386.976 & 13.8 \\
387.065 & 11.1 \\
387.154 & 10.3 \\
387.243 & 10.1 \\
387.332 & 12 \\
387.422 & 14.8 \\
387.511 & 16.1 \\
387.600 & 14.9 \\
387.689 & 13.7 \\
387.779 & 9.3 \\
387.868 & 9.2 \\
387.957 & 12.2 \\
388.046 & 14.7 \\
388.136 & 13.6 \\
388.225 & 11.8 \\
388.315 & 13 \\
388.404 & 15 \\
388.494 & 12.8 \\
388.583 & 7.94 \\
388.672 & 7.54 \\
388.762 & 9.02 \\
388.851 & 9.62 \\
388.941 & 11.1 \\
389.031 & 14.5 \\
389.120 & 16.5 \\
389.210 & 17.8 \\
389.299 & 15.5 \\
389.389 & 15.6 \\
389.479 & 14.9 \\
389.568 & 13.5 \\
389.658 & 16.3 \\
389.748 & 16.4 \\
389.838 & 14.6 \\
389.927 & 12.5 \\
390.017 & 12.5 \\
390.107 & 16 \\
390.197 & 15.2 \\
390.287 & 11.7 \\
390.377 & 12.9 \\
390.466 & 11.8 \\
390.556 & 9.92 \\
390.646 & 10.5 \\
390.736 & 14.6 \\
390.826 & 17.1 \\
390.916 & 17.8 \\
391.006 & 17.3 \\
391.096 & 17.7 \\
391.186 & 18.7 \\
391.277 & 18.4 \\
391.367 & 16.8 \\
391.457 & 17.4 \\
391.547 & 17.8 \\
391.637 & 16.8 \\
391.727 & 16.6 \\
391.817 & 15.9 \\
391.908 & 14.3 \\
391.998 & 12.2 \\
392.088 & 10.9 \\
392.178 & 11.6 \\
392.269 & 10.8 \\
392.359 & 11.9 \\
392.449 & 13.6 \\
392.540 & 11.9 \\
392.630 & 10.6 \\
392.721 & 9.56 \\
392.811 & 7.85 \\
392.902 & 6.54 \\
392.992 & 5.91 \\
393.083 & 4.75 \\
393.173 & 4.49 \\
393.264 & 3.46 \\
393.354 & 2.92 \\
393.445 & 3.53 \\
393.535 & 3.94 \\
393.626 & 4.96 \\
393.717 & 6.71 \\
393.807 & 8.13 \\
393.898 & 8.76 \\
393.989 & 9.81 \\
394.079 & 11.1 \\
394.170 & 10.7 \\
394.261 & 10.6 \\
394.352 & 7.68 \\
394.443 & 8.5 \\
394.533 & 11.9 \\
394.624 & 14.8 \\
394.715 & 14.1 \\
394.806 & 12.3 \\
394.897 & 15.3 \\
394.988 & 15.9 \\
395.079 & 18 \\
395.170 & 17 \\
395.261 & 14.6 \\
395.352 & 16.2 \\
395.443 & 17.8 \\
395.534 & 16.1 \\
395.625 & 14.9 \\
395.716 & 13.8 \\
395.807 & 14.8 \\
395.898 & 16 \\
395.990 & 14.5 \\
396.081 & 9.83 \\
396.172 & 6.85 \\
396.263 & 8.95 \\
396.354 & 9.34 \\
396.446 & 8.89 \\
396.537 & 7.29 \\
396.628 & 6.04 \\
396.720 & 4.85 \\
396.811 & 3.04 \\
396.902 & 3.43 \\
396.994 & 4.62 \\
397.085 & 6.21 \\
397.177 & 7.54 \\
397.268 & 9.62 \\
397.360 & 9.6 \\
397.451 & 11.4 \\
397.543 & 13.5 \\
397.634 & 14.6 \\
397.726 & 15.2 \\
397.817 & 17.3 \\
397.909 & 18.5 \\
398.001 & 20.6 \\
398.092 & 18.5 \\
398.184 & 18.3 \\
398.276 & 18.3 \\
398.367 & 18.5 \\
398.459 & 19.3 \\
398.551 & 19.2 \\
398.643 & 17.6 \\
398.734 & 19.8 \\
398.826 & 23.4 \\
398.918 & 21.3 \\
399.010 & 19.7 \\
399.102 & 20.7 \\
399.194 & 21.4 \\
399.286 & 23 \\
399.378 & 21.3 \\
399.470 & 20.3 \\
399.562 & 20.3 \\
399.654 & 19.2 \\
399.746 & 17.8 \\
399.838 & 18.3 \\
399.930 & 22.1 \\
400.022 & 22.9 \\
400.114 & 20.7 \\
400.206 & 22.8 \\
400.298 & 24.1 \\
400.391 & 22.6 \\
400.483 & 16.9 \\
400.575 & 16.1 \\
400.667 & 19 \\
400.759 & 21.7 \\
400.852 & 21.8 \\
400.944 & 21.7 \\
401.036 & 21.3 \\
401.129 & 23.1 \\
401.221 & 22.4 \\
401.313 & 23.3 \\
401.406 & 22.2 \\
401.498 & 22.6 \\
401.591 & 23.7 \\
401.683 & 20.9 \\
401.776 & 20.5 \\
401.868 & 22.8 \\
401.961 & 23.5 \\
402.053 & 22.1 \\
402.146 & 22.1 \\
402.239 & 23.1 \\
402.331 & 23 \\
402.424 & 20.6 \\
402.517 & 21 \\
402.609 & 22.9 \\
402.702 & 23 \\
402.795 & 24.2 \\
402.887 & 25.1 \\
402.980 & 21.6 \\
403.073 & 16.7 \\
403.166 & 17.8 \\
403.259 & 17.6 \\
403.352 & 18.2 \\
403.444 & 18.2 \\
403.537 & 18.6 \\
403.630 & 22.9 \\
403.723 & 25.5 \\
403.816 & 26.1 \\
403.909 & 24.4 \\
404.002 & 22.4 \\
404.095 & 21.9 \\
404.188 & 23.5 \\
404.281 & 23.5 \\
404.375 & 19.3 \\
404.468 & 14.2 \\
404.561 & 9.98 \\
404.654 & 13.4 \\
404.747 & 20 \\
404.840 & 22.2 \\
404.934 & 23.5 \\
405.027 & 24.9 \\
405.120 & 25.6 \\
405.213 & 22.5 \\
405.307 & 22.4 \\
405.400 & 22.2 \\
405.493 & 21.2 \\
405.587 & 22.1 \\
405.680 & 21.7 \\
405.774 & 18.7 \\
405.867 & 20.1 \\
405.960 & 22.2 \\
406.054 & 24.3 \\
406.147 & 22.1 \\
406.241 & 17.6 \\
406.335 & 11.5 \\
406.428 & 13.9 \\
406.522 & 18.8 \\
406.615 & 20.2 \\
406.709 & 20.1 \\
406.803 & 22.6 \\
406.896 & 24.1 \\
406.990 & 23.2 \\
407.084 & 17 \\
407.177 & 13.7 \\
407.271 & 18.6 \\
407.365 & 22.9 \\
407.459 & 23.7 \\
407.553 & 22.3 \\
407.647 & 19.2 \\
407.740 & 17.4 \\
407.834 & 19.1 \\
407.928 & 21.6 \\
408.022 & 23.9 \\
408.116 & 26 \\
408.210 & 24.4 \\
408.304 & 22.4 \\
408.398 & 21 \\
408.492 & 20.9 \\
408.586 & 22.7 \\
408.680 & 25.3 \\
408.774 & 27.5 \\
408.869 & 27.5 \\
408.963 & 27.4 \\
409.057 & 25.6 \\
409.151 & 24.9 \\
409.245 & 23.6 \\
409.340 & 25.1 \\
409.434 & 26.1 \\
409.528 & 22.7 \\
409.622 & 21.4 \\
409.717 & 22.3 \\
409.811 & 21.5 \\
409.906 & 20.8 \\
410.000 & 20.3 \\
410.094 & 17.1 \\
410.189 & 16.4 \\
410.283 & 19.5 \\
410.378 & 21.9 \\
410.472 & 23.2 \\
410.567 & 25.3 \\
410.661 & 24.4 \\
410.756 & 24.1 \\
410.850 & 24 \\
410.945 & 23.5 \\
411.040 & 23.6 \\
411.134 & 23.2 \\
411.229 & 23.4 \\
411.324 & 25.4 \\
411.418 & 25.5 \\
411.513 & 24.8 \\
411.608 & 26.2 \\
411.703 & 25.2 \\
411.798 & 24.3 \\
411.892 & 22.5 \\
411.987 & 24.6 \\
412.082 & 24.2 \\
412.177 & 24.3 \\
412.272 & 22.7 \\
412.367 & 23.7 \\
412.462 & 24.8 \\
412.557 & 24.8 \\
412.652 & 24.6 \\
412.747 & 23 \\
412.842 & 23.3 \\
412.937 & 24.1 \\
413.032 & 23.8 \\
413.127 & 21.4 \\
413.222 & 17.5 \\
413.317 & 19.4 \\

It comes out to 1.91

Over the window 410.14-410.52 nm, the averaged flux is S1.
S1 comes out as 20.2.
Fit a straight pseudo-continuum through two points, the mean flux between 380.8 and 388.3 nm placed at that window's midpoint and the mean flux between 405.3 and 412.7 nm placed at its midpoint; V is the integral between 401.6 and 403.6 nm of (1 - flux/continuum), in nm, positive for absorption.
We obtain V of -0.18 nm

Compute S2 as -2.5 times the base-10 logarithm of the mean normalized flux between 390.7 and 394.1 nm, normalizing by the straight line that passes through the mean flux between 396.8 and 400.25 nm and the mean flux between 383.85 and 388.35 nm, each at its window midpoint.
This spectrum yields 0.26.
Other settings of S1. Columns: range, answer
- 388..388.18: 14.1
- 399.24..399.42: 22.2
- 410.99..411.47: 24.2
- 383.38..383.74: 8.05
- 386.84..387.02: 14.2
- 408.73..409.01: 27.4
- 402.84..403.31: 19.8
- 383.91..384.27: 8.18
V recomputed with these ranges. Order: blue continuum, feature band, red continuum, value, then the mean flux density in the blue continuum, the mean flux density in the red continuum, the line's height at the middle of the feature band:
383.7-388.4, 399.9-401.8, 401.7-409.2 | -0.23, 12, 21.4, 19.2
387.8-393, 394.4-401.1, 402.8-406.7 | 0.53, 13.4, 20.5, 17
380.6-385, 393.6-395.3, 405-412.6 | 0.44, 10.4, 22.4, 15.8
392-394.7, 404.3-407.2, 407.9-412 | -0.03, 8.67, 23.5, 19.7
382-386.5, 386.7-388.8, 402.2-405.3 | -0.08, 9.87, 21.1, 11.9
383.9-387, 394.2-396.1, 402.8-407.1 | 0.27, 12.2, 20.6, 16.4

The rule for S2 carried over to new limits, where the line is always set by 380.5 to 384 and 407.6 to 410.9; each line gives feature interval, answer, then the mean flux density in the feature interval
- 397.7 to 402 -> -0.13 mag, 20.6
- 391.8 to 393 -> 0.31 mag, 11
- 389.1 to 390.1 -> -0.13 mag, 15.1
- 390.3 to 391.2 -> -0.05 mag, 14.6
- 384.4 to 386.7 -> -0.10 mag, 12.5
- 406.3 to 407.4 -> 0.14 mag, 18.9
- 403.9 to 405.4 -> -0.01 mag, 20.8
